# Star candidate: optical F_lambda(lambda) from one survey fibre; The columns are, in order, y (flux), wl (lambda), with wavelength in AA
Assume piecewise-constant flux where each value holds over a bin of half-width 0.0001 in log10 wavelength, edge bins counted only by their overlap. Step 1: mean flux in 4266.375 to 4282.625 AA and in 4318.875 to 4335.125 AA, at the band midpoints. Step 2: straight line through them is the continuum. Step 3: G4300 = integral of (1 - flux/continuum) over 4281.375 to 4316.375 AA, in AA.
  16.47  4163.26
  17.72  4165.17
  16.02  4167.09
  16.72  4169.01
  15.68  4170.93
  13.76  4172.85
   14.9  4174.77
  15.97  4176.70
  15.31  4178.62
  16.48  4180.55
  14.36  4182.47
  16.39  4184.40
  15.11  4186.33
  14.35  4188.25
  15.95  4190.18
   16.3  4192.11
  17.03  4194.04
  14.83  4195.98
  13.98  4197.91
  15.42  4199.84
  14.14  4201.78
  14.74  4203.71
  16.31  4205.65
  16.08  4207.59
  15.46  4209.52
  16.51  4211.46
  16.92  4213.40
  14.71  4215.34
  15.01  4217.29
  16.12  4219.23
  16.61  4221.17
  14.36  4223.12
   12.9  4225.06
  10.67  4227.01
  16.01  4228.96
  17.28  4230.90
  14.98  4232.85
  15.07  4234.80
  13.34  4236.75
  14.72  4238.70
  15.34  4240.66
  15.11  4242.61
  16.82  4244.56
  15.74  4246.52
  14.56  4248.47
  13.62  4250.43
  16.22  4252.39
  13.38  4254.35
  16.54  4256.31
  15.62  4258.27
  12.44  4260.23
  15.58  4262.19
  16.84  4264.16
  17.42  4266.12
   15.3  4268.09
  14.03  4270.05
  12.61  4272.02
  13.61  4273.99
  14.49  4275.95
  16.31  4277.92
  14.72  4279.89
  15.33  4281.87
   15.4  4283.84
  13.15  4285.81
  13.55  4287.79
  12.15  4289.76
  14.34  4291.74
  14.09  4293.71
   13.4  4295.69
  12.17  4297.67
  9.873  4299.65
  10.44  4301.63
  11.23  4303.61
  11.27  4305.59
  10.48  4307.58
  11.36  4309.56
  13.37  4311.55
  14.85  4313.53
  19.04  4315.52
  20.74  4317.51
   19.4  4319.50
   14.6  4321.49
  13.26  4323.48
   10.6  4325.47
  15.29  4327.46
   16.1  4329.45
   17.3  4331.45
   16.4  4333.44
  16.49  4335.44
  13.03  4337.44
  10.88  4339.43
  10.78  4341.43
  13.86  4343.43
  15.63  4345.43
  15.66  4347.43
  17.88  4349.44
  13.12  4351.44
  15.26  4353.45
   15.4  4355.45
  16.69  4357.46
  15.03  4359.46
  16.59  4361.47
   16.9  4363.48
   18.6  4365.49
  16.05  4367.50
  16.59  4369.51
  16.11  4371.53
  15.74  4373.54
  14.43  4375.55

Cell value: 4.5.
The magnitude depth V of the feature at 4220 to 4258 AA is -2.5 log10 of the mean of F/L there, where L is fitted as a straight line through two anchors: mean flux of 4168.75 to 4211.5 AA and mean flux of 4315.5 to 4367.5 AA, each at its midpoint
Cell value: 0.04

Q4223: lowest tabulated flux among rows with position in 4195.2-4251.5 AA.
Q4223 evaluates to 10.67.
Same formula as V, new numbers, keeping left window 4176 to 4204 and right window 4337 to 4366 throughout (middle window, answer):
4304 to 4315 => 0.21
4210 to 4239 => 0.02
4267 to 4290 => 0.06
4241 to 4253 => -0.01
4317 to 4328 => -0.03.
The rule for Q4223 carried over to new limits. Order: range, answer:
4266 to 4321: 9.873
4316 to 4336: 10.6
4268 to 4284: 12.61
